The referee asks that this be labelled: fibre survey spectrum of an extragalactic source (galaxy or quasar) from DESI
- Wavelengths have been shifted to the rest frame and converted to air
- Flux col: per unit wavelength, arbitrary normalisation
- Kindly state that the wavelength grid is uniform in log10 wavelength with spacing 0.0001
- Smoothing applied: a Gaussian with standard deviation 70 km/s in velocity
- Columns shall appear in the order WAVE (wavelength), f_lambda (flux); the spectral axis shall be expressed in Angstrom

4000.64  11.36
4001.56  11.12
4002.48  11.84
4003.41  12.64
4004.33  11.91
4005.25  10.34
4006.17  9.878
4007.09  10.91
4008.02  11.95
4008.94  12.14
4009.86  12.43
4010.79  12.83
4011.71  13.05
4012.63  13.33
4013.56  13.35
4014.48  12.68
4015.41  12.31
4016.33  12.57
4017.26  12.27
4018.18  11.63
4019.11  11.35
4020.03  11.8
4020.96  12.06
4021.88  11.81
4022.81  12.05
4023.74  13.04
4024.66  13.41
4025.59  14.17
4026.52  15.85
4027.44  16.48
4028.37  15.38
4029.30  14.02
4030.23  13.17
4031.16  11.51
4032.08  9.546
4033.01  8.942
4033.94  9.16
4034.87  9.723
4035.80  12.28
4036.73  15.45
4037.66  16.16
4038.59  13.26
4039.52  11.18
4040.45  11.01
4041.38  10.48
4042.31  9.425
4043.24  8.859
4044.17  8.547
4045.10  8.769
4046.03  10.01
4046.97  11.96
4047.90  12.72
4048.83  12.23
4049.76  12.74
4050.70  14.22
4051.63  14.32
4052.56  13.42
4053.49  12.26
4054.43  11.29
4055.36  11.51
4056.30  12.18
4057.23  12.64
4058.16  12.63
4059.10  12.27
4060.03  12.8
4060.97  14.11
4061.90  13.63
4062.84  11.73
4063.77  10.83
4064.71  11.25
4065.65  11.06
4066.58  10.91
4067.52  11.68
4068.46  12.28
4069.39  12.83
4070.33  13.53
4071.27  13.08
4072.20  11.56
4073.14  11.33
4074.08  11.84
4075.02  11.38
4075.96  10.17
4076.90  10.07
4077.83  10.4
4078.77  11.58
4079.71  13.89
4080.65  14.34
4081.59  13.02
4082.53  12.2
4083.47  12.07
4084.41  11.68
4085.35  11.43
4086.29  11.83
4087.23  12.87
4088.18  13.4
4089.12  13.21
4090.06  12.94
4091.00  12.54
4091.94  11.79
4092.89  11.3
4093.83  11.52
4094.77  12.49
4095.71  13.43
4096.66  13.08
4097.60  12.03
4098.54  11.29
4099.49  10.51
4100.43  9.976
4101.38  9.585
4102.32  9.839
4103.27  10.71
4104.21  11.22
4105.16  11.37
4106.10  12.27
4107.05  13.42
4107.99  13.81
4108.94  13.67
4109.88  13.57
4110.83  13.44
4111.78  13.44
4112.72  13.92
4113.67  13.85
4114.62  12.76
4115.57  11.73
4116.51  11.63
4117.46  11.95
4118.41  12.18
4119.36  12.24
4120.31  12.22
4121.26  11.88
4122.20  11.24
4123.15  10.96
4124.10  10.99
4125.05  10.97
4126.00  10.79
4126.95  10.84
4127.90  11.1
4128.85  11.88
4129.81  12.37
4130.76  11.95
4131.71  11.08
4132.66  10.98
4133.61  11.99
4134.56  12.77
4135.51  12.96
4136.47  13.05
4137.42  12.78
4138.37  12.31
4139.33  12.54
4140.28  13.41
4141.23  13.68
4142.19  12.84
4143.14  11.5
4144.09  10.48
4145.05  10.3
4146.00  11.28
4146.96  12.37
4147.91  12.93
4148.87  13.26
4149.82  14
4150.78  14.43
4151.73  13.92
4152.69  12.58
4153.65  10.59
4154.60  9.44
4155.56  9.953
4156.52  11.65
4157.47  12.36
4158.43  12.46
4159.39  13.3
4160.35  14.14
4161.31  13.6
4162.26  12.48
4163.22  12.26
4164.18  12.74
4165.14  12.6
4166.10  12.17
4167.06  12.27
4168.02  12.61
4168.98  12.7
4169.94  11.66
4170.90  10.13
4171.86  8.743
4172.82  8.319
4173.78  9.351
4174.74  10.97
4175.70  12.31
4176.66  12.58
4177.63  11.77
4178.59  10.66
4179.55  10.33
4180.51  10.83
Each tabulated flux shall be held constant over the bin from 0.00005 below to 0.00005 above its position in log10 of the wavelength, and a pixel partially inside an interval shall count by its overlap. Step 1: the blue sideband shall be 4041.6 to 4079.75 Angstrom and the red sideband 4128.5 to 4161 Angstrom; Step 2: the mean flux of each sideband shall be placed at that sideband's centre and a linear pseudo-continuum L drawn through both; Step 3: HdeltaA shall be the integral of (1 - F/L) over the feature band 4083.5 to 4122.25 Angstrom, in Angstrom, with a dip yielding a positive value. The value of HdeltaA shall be -0.50 Angstrom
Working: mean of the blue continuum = 11.8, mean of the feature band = 12.2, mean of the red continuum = 12.3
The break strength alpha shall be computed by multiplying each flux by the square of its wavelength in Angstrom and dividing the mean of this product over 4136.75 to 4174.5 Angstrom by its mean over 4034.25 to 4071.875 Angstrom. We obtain 1.05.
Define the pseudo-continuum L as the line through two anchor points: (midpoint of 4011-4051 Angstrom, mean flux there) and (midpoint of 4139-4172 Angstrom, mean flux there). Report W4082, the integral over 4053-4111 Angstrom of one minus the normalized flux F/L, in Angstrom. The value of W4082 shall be 0.7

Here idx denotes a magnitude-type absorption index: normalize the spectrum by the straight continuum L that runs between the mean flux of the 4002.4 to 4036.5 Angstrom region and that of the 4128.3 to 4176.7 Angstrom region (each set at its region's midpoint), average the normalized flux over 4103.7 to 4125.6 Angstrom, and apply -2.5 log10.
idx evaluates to -0.02 mag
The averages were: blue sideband 12.3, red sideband 12.1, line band 12.4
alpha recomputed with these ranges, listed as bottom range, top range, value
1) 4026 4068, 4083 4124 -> 1.03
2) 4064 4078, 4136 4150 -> 1.11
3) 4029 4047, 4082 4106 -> 1.09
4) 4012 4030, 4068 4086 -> 0.94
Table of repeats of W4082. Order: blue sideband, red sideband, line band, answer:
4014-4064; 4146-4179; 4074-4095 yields 0.1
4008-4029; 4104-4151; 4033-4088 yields 3.5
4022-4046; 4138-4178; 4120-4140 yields 0.4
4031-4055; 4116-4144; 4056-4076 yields -0.8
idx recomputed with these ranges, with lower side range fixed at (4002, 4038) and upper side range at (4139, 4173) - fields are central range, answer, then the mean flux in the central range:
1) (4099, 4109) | 0.079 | 11.4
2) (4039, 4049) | 0.185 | 10.4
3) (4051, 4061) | -0.025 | 12.6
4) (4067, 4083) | 0.022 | 12.1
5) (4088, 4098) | -0.020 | 12.5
